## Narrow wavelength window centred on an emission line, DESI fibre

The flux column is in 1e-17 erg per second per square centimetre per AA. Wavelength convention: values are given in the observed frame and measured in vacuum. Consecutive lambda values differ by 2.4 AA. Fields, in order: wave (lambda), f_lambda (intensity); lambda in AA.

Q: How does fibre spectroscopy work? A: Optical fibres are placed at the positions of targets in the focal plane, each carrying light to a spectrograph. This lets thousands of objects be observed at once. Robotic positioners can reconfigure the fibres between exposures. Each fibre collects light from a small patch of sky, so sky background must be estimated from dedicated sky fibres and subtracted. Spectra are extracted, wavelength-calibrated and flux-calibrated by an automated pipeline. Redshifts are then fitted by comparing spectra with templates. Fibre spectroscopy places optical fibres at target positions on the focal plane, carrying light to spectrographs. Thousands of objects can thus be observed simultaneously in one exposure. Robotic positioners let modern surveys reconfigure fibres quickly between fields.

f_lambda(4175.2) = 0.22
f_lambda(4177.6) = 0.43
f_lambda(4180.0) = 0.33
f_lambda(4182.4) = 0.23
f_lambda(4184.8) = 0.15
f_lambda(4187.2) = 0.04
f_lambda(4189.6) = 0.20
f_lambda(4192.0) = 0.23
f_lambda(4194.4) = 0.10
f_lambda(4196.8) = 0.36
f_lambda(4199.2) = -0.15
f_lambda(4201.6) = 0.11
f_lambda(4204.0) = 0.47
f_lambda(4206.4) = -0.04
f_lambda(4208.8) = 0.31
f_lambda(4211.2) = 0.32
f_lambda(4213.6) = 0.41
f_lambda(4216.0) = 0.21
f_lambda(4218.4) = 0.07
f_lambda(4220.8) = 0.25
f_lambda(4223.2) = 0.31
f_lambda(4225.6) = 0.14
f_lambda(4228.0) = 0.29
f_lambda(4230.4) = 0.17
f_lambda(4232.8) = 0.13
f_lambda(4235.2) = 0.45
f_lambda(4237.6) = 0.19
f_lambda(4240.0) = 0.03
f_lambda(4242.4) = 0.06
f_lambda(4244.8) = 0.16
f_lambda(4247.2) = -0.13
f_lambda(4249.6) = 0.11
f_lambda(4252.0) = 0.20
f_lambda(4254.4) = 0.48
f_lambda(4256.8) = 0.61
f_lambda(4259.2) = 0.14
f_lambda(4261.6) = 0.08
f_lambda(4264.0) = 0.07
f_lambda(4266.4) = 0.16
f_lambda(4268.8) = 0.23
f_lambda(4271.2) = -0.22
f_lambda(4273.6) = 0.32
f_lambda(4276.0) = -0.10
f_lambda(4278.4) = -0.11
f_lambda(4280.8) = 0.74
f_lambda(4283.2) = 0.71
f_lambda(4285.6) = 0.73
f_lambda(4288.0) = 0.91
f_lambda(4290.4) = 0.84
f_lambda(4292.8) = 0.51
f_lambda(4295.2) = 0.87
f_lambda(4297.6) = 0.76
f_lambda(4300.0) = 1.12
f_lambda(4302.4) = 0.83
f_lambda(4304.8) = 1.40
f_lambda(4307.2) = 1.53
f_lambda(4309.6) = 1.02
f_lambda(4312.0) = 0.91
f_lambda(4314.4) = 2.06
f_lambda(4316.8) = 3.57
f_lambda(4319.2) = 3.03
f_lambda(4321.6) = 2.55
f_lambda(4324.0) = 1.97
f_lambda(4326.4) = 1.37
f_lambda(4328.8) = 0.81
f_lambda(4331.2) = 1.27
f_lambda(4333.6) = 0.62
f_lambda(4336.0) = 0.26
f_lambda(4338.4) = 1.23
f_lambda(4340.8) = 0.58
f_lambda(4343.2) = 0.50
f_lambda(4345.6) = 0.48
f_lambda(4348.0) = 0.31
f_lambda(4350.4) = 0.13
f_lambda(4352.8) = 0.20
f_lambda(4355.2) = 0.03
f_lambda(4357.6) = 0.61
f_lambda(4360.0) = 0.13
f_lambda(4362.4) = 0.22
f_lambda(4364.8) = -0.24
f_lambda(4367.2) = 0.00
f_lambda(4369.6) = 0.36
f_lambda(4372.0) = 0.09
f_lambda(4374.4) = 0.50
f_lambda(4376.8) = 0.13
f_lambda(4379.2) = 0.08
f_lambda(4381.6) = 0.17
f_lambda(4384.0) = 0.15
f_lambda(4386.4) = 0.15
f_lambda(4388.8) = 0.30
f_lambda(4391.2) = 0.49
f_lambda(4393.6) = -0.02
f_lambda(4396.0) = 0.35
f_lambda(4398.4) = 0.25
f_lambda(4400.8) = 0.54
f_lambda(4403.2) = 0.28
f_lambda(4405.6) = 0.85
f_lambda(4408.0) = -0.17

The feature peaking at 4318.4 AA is Lyman alpha 1216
